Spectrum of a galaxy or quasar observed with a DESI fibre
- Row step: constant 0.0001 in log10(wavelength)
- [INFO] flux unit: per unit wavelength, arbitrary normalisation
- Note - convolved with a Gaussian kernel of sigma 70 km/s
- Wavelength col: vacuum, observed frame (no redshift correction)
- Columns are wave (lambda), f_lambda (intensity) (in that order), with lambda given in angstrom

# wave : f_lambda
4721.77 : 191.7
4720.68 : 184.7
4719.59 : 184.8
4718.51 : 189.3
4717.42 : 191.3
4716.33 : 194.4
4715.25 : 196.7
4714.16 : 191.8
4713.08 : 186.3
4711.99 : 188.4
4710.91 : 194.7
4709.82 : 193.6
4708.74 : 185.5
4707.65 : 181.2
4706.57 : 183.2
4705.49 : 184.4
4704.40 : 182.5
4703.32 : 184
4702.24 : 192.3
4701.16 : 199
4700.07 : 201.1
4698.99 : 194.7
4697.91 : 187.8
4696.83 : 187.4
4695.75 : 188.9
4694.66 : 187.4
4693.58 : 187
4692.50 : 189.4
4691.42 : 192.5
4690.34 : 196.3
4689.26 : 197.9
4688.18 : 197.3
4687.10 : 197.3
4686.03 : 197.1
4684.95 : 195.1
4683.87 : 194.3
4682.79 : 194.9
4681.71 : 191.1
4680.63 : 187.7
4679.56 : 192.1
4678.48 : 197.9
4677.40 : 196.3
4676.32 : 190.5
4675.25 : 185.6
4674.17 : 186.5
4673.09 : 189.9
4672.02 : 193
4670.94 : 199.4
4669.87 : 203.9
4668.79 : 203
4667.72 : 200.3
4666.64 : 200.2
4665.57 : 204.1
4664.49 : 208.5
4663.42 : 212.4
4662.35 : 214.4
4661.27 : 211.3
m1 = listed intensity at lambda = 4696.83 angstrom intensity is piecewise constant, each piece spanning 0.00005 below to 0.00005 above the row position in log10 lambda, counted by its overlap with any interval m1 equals 187.4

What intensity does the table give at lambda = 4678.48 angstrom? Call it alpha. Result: 197.9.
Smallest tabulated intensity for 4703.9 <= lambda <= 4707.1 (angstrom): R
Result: 182.5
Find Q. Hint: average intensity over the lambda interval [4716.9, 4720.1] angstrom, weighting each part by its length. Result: 189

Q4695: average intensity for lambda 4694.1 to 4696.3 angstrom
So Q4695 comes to 188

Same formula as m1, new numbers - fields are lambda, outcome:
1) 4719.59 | 184.8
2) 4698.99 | 194.7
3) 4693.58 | 187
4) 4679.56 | 192.1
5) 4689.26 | 197.9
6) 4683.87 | 194.3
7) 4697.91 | 187.8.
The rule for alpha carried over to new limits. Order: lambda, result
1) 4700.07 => 201.1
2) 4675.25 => 185.6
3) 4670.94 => 199.4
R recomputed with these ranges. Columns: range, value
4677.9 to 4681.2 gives 187.7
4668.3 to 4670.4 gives 203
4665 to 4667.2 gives 200.2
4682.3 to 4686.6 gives 194.3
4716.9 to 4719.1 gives 189.3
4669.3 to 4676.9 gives 185.6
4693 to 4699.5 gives 187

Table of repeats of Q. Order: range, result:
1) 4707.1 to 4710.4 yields 187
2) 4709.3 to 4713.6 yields 191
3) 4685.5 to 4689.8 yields 198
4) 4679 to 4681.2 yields 190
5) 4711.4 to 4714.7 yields 189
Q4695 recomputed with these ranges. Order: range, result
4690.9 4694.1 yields 190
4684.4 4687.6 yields 197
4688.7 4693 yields 194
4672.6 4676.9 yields 188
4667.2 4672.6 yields 200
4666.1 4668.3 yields 201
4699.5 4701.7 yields 200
